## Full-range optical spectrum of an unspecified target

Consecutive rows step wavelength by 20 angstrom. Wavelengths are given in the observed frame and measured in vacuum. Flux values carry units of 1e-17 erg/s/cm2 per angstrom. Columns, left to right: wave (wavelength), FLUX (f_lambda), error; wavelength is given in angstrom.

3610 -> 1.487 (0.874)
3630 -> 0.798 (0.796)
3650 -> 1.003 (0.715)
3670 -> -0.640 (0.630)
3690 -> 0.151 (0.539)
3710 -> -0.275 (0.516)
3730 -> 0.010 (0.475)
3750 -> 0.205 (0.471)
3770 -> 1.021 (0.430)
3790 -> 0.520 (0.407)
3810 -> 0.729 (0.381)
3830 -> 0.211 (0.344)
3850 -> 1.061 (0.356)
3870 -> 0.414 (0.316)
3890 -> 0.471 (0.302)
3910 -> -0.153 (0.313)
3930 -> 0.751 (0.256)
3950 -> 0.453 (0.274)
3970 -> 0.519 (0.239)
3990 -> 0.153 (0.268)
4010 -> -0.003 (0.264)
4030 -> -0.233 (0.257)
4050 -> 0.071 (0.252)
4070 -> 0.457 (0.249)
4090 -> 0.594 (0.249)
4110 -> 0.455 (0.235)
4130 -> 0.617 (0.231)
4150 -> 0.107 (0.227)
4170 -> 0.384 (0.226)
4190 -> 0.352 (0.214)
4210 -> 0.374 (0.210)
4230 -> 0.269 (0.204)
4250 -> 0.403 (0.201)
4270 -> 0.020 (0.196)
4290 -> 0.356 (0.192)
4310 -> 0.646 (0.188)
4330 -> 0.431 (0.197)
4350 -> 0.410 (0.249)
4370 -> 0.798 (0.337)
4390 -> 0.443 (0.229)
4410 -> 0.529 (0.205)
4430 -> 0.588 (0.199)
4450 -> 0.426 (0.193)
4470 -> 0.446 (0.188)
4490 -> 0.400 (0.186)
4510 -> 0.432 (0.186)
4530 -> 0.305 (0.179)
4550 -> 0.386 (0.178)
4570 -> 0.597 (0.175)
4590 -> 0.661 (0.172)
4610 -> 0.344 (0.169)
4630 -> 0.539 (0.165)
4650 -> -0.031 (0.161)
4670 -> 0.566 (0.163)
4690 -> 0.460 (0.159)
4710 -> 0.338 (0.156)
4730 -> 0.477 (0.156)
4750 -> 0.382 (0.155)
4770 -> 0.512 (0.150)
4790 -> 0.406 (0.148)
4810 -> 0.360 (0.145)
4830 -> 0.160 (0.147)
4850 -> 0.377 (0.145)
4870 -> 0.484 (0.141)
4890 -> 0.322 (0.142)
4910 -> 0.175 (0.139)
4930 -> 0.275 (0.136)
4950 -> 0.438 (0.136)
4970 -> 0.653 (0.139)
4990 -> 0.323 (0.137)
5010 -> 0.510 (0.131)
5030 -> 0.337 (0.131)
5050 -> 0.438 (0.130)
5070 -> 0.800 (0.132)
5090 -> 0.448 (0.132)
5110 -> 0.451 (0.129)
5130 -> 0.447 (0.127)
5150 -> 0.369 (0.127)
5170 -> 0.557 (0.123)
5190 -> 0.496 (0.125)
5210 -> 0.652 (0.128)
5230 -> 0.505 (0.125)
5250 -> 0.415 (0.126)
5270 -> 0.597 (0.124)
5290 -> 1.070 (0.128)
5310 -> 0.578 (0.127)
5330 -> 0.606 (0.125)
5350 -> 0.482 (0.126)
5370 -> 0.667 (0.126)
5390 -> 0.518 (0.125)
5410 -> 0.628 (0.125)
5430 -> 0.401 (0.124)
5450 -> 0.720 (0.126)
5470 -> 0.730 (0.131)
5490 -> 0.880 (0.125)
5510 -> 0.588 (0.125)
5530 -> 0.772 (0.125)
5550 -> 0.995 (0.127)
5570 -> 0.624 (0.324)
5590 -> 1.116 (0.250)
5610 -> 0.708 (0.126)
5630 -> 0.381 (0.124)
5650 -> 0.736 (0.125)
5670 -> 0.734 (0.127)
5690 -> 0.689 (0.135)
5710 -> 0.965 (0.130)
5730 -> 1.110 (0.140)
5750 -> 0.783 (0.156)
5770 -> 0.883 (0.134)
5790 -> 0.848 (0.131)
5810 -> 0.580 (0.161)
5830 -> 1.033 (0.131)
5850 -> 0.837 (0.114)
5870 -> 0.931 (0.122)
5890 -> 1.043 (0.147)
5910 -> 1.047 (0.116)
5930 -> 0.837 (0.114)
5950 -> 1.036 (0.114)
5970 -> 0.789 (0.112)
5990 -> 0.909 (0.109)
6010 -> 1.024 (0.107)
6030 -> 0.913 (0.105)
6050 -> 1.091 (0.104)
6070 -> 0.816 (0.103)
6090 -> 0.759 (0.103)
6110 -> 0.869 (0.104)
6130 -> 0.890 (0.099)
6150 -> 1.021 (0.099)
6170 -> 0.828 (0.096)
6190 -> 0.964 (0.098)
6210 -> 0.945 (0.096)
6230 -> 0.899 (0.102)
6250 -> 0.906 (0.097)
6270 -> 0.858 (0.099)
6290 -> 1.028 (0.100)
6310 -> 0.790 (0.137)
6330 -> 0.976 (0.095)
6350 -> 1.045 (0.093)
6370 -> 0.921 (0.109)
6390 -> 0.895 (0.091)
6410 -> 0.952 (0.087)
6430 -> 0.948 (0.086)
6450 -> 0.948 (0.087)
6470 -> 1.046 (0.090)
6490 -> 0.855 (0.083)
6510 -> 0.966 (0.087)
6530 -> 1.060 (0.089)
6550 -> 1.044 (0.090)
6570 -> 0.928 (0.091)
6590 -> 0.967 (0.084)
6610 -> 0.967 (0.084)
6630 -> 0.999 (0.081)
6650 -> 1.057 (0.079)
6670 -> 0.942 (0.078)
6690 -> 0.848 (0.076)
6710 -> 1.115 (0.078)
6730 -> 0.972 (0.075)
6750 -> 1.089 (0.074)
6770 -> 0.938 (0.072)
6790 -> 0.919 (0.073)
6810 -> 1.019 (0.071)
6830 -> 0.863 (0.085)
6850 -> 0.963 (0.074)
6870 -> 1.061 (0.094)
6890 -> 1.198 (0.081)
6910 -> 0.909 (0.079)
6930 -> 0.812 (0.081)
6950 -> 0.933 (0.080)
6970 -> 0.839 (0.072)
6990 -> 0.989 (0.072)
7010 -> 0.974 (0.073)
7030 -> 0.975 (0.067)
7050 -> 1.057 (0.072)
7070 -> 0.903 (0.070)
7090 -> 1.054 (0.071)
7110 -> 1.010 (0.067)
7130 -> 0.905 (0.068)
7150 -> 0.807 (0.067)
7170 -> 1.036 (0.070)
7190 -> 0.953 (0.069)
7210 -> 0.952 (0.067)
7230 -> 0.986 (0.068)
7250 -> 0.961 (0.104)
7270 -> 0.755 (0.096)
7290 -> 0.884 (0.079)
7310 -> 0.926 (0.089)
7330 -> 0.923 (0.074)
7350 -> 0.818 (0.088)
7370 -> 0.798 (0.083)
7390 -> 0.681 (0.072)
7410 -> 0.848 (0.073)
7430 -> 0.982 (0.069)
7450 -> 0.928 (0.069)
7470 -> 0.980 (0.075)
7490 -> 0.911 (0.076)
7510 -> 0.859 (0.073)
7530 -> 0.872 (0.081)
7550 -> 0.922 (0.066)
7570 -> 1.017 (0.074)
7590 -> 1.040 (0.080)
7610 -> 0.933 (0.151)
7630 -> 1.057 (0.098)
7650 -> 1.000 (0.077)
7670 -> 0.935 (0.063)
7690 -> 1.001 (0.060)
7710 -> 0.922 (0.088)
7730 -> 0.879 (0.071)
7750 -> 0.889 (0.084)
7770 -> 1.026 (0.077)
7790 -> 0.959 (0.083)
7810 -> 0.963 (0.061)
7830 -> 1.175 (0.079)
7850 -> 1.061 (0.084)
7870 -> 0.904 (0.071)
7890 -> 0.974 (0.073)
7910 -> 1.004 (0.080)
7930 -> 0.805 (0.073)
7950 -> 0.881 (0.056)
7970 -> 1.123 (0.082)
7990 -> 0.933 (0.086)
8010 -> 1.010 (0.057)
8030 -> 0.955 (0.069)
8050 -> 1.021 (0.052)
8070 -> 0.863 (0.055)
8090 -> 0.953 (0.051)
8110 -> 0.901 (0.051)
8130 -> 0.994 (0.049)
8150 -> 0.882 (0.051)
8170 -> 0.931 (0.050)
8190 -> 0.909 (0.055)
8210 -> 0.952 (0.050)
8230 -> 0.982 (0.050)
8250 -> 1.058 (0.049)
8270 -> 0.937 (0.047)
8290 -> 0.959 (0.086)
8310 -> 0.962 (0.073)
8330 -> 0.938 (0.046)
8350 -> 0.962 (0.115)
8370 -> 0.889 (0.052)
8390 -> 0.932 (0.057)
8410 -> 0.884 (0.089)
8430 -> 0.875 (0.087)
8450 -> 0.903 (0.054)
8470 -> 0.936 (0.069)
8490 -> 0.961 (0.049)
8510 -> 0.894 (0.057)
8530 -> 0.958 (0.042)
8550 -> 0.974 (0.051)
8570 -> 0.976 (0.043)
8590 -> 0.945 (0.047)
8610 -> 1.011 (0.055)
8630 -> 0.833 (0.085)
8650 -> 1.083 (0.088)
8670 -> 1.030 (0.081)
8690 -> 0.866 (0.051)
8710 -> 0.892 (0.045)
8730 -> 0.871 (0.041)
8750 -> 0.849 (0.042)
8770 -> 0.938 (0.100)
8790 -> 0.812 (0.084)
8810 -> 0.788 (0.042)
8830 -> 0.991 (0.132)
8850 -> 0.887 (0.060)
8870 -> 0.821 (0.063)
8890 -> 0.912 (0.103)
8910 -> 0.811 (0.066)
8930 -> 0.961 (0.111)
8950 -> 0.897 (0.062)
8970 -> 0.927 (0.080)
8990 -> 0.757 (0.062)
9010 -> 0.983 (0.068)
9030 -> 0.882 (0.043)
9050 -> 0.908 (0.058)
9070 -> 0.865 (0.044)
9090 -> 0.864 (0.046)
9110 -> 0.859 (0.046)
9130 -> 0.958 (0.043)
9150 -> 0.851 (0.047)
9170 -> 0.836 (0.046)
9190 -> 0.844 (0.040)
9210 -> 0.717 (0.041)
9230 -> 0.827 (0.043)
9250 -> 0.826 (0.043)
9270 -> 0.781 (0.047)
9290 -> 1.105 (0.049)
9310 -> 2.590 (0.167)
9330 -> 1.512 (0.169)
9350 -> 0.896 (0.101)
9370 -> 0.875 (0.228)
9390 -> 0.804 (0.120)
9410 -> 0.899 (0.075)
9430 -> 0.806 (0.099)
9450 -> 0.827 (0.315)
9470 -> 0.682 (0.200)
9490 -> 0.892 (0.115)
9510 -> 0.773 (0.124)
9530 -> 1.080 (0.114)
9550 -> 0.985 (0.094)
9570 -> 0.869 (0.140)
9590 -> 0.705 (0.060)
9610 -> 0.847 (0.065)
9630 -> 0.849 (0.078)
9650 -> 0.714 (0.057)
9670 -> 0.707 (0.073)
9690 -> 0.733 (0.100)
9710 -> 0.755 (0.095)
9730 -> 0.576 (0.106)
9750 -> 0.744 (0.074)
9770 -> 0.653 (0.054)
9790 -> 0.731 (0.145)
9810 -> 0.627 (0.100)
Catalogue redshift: 0.42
